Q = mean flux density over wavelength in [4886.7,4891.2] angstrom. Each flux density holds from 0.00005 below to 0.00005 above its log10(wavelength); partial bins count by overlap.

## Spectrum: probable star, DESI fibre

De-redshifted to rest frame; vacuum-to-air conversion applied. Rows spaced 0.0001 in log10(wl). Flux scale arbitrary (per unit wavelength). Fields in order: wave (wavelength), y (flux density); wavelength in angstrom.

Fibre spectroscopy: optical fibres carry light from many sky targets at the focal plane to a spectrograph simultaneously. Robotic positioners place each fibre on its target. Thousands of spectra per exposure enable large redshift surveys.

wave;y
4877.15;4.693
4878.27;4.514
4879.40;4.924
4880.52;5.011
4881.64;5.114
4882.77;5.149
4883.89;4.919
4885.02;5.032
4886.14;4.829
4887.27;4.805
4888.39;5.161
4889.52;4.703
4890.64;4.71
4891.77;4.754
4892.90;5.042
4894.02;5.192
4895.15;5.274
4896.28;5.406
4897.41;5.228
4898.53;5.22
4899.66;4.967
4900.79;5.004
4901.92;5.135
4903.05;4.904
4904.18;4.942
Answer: 4.85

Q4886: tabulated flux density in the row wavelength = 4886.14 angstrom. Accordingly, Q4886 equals 4.829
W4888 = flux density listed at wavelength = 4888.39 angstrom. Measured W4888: 5.161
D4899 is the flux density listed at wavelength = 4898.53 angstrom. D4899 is 5.22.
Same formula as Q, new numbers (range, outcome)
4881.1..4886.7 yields 5.01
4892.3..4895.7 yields 5.17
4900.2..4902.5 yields 5.06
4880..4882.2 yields 5.07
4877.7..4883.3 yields 4.94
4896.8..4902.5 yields 5.11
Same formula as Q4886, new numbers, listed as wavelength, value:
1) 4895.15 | 5.274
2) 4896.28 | 5.406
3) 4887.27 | 4.805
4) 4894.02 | 5.192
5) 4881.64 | 5.114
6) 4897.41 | 5.228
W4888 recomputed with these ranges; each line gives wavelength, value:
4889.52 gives 4.703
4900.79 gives 5.004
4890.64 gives 4.71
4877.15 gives 4.693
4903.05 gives 4.904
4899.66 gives 4.967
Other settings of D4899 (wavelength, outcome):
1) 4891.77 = 4.754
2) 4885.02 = 5.032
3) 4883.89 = 4.919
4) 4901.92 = 5.135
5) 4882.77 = 5.149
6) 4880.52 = 5.011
